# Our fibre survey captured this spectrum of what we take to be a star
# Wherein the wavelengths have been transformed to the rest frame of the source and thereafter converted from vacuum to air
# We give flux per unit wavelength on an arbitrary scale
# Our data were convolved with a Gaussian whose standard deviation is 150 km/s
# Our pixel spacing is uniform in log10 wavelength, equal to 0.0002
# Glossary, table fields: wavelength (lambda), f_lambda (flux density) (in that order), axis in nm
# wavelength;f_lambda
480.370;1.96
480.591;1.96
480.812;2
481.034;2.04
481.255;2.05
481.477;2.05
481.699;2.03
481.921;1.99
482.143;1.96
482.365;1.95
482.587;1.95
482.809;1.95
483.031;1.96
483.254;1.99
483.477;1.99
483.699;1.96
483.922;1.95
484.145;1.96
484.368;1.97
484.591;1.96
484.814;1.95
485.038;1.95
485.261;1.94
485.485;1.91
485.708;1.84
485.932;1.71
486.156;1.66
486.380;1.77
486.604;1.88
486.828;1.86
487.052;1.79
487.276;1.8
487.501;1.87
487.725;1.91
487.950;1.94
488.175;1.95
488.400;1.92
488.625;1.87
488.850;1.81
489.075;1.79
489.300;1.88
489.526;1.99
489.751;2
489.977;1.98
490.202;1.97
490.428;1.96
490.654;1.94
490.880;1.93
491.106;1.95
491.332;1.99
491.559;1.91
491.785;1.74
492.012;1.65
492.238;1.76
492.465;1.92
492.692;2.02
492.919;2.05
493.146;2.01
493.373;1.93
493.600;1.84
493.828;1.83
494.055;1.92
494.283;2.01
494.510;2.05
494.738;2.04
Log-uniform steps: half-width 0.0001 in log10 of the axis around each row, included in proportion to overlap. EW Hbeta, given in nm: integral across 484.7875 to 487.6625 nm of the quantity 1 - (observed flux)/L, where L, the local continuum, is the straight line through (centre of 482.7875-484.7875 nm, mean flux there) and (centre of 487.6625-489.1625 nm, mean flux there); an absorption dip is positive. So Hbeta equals 0.13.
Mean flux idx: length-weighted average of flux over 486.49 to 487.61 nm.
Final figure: 1.84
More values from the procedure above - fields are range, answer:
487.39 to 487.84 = 1.89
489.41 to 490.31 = 1.99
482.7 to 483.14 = 1.96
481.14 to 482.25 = 2.02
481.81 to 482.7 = 1.96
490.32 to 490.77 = 1.95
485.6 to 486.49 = 1.74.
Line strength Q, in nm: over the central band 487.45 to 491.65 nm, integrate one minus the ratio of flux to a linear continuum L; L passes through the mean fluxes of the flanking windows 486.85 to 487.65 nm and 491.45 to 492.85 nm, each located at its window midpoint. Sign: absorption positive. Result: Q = -0.21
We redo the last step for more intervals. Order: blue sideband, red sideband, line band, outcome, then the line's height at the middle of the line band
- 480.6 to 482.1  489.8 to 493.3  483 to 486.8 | 0.16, 1.98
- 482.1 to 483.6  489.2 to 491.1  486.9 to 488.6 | 0.07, 1.96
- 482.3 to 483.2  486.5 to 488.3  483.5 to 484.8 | -0.02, 1.93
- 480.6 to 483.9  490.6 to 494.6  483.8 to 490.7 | 0.21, 1.95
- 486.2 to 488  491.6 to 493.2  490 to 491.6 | -0.08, 1.87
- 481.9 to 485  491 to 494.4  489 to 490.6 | -0.02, 1.92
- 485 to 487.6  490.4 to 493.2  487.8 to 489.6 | -0.03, 1.86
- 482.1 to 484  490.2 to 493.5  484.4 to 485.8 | 0.02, 1.95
